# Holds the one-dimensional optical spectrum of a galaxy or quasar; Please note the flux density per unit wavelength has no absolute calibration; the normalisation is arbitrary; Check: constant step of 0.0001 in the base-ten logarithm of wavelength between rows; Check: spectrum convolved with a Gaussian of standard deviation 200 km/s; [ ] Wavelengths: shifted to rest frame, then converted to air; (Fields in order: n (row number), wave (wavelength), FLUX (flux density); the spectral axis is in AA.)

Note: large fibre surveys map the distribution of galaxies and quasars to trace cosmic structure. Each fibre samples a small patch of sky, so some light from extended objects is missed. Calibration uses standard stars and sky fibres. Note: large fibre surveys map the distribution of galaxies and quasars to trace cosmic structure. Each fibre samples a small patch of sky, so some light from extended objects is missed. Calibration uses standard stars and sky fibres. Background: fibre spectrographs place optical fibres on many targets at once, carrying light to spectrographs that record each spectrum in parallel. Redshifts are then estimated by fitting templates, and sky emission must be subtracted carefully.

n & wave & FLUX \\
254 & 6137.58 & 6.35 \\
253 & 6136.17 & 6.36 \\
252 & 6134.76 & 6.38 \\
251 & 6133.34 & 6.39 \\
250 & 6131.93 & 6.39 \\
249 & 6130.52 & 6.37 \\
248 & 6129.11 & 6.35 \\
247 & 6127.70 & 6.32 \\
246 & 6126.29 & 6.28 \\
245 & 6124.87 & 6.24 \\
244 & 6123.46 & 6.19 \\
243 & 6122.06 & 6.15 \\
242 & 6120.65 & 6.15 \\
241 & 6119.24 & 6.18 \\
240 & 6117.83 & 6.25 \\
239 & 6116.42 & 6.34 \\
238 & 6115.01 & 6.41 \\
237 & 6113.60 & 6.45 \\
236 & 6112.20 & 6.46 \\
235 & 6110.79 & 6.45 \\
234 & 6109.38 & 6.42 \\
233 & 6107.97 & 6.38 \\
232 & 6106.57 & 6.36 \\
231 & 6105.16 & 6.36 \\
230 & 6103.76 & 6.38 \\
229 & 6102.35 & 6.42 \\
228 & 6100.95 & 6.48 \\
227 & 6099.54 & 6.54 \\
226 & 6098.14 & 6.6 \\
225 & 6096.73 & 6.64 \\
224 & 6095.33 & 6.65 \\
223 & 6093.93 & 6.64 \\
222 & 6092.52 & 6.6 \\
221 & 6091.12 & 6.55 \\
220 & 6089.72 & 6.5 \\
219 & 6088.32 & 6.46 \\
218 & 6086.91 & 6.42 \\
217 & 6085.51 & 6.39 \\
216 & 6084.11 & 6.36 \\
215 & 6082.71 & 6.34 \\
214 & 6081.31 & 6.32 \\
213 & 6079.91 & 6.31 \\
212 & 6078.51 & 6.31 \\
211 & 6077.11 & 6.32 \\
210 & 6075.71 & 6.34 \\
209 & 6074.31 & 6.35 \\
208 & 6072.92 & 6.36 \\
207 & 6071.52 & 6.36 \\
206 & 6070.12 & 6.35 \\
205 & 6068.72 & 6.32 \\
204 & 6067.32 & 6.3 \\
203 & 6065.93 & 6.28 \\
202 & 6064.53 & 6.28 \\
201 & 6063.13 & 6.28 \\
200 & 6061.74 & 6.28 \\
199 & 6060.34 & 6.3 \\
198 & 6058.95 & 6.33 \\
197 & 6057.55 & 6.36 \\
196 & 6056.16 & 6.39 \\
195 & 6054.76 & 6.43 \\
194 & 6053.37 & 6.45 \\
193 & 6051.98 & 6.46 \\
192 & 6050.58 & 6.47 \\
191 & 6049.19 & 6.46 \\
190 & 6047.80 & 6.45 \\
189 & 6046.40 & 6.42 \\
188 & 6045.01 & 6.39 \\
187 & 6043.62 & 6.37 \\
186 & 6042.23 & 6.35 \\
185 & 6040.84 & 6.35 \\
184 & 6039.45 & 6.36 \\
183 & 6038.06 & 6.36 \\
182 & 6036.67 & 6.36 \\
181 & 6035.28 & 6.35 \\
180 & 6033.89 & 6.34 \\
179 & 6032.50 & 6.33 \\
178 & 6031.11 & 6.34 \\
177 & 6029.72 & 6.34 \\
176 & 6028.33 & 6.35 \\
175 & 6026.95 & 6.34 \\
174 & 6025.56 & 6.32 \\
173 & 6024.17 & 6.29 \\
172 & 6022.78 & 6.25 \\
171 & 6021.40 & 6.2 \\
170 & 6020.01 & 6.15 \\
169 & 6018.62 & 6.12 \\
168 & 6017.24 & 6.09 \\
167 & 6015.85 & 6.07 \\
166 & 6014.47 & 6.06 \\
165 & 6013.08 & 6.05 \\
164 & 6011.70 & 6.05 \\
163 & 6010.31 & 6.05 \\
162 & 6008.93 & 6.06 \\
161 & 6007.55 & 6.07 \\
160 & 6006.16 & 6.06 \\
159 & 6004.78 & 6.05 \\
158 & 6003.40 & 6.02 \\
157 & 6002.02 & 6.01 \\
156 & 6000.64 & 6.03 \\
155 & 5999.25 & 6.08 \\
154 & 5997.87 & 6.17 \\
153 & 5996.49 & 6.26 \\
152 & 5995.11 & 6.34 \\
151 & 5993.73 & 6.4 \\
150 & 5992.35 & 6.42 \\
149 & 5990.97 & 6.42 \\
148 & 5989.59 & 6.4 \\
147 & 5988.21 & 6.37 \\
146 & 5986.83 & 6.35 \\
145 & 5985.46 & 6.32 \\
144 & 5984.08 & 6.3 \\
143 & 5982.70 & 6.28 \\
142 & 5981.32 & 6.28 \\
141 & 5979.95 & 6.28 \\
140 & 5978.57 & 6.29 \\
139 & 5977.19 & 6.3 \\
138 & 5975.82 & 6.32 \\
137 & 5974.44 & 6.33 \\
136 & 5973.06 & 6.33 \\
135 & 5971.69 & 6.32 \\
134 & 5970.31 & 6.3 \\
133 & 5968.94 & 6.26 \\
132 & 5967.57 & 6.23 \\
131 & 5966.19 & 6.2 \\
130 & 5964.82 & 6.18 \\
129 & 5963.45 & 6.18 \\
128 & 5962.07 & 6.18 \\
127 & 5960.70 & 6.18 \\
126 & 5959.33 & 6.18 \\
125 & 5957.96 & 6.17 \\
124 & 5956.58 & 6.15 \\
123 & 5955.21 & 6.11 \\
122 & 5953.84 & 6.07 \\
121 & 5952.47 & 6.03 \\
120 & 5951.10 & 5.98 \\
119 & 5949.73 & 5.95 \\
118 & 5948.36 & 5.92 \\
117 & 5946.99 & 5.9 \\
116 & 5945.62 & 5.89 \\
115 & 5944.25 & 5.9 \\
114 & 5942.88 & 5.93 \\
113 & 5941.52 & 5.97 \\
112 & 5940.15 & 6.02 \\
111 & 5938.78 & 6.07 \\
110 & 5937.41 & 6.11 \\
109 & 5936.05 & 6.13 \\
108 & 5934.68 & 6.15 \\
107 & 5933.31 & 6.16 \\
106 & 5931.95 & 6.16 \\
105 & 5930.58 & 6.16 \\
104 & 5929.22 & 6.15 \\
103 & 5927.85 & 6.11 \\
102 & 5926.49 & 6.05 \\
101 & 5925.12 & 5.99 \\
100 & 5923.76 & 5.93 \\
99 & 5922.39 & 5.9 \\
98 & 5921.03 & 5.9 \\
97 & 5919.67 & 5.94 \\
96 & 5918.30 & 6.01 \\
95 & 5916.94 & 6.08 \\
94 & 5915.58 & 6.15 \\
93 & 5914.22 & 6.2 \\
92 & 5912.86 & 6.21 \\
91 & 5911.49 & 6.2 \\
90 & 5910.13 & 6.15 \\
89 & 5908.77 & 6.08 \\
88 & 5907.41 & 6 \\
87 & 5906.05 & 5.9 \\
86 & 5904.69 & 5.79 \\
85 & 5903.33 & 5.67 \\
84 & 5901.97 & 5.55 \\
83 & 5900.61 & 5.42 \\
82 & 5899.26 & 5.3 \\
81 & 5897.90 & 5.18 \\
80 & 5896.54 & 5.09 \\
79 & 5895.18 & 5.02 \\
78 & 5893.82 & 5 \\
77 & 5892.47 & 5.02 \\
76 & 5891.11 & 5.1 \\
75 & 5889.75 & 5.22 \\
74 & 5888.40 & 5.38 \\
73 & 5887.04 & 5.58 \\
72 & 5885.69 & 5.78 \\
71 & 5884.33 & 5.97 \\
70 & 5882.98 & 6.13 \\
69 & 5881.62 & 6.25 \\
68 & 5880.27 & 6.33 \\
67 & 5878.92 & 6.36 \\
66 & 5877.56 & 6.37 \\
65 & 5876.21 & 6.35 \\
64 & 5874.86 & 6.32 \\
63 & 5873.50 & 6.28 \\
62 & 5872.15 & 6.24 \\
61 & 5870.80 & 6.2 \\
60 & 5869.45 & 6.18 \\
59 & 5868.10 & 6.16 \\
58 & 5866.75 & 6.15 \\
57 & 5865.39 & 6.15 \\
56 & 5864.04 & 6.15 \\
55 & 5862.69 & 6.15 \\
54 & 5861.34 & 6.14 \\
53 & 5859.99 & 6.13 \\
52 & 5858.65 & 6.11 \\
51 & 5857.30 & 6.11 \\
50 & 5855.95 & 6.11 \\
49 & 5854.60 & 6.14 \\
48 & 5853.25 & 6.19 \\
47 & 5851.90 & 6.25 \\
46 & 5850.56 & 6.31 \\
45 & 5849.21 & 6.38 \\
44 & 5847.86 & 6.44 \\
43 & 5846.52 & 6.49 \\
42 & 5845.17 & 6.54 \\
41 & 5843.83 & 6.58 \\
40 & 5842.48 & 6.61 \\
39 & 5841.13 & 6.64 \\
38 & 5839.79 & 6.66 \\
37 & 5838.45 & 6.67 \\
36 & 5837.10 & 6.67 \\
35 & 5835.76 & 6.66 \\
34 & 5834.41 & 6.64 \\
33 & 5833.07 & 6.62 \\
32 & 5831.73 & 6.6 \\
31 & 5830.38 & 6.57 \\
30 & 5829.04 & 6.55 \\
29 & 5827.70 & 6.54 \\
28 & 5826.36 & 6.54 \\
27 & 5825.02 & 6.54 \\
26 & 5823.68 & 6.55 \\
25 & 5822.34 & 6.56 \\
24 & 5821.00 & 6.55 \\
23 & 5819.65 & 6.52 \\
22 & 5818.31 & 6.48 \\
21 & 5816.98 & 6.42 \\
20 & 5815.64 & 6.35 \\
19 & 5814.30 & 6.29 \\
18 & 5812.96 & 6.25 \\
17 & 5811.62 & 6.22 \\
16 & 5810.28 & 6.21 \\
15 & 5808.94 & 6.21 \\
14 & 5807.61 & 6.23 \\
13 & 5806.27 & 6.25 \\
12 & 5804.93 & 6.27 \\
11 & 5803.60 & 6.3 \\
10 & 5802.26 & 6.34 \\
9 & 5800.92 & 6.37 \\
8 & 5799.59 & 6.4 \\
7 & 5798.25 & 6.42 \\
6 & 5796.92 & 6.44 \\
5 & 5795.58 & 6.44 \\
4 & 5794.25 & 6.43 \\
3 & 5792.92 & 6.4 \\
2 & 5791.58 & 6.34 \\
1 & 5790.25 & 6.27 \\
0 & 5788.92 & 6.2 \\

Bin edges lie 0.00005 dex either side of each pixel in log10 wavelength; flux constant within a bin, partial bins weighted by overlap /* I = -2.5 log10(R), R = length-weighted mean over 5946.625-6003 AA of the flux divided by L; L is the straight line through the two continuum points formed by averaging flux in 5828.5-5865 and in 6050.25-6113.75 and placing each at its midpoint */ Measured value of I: 0.033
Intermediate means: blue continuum 6.41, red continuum 6.41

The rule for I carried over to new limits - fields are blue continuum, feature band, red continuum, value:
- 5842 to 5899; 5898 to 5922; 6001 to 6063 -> 0.03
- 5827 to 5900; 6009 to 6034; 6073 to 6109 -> 0.02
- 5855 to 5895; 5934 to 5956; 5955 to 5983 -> 0.03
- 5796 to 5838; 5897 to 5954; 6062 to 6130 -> 0.08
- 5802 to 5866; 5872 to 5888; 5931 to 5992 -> 0.03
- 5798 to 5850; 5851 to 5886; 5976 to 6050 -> 0.04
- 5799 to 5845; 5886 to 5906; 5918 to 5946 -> 0.16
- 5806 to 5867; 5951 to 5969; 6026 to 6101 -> 0.04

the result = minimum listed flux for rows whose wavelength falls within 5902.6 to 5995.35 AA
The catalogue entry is 5.67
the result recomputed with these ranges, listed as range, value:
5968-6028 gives 6.01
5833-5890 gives 5.22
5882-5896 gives 5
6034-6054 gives 6.35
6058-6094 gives 6.28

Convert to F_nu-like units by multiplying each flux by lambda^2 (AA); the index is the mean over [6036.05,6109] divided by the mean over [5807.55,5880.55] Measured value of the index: 1.08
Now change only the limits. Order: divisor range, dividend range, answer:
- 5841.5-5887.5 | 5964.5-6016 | 1.04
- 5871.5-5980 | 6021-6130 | 1.12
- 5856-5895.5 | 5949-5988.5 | 1.08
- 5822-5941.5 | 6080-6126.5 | 1.13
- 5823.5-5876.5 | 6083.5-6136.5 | 1.09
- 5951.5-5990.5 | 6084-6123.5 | 1.07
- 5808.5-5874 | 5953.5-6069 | 1.04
